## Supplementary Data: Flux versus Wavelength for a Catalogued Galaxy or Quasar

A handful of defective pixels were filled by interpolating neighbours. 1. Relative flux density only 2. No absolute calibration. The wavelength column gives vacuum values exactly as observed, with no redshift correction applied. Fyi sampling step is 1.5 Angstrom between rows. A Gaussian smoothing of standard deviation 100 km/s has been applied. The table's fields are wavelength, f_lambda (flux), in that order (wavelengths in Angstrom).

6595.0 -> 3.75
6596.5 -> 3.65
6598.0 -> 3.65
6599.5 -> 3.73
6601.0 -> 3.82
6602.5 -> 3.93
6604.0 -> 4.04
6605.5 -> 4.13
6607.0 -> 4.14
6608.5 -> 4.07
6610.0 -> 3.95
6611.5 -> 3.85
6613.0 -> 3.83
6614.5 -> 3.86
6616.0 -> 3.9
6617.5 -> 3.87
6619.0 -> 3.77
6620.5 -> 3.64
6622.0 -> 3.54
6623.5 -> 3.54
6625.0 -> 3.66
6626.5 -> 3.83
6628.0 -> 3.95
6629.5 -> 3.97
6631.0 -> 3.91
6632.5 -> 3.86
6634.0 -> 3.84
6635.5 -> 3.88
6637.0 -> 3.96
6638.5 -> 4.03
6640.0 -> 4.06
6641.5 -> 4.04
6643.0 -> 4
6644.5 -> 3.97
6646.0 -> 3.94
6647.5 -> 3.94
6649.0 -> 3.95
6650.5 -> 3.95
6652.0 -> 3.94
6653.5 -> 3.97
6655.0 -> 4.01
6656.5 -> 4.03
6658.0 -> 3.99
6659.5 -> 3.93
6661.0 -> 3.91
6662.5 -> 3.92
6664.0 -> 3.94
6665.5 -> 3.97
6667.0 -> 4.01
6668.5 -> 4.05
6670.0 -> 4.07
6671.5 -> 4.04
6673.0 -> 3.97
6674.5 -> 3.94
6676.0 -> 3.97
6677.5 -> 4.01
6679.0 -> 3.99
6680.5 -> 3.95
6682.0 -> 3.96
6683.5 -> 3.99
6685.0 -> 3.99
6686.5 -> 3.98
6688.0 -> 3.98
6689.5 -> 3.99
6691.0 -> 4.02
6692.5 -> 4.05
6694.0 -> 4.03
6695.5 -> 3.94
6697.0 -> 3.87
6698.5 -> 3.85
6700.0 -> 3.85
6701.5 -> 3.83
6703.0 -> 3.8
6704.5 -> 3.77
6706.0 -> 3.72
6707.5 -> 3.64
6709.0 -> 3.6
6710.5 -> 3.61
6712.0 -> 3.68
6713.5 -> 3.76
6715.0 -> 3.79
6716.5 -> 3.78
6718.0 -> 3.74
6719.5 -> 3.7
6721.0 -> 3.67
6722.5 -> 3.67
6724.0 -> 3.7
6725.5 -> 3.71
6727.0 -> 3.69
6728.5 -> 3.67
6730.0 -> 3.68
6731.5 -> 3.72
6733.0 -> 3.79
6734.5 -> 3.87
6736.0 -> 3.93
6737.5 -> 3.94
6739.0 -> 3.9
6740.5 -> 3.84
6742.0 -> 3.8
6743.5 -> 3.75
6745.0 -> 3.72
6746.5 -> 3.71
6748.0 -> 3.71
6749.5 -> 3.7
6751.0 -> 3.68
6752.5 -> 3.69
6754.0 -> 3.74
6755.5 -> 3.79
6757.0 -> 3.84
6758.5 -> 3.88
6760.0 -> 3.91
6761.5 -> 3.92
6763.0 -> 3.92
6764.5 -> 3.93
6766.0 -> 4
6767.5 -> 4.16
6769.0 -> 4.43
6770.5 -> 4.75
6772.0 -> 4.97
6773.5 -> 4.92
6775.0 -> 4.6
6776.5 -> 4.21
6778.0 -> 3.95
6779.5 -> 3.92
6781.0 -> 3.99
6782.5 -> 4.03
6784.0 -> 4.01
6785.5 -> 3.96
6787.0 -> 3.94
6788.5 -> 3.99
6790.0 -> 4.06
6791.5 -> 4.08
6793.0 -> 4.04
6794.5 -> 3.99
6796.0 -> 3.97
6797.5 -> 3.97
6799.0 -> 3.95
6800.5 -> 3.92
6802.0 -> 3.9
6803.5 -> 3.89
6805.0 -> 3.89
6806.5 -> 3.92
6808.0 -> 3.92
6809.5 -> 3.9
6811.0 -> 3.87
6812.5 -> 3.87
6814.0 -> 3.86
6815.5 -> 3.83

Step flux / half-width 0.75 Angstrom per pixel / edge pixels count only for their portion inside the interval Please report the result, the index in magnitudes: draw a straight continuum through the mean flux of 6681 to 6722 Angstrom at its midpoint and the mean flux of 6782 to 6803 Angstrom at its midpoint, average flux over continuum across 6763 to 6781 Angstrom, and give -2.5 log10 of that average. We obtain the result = -0.096 mag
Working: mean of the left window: 3.84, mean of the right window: 3.98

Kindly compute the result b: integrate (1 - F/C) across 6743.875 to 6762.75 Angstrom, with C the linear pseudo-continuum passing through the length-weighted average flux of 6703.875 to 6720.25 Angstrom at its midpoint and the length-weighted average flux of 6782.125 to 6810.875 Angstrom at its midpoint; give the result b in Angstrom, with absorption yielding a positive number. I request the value 0.27 Angstrom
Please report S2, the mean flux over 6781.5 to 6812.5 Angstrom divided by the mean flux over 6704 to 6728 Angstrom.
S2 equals 1.07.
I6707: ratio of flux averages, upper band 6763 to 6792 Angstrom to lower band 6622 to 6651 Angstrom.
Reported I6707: 1.08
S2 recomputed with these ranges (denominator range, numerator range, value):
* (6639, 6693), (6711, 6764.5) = 0.95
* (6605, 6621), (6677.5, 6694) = 1.02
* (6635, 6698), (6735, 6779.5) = 1.01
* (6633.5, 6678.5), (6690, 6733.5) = 0.95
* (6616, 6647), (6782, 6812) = 1.02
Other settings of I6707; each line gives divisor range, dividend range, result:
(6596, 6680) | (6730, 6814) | 1.01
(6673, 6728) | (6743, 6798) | 1.05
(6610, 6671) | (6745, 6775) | 1.03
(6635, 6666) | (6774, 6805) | 1.01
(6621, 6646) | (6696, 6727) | 0.96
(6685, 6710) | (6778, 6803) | 1.03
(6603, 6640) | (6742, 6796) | 1.04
